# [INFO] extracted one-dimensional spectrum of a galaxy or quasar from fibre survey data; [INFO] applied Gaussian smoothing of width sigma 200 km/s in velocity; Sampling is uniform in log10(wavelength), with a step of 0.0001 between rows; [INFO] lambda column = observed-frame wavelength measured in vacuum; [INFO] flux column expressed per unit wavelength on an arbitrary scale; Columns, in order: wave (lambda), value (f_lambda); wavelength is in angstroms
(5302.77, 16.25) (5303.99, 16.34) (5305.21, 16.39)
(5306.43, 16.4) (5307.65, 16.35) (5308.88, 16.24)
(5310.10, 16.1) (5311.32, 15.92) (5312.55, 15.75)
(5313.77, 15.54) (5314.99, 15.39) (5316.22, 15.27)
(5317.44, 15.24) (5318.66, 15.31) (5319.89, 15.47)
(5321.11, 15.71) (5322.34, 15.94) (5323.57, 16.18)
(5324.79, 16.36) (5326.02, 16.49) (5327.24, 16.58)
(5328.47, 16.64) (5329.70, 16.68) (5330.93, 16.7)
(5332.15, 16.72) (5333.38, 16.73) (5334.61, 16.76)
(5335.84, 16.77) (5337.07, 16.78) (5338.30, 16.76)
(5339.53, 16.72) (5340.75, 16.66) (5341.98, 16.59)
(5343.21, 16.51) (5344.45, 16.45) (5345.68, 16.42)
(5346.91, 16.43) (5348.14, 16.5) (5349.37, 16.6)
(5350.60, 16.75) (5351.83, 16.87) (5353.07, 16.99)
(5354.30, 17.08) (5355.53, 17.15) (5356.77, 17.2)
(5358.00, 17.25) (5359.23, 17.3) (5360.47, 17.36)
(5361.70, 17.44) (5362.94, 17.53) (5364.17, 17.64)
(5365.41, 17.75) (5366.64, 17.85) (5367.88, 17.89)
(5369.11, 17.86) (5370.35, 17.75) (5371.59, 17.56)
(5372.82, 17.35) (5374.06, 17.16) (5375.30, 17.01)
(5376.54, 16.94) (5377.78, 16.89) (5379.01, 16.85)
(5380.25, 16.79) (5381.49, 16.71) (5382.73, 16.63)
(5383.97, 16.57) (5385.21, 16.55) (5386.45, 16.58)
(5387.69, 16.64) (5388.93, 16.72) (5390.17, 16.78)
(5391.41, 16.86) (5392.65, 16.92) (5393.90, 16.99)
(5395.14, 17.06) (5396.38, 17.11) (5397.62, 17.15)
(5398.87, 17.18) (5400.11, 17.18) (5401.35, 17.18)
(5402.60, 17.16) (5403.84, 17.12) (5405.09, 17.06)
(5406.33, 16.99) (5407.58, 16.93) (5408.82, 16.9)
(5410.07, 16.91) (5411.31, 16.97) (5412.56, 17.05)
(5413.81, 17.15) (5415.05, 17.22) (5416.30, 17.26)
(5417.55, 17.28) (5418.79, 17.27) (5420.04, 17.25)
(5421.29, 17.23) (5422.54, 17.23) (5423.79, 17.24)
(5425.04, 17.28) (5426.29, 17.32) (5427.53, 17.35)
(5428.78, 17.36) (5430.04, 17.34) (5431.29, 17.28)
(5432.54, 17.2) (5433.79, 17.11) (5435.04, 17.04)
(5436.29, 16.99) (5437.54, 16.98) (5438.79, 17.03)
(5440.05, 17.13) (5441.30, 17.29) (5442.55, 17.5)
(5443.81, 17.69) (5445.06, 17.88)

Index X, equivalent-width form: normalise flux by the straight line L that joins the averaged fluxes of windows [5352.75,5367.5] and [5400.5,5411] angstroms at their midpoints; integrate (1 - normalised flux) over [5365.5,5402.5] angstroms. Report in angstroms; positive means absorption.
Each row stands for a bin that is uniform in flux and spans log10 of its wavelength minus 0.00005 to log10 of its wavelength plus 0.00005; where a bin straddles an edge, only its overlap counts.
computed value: 0.3 angstroms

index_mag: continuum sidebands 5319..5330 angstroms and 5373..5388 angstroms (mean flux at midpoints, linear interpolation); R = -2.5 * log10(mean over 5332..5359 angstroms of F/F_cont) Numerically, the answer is -0.02 mag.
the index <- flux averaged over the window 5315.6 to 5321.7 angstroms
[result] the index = 15.4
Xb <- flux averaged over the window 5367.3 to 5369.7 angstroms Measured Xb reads 17.9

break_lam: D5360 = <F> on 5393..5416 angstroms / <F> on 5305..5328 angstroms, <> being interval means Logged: 1.1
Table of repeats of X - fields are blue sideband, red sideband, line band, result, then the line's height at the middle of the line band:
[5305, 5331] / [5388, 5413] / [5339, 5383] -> -1.4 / 16.5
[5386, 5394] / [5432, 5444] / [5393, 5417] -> -0.3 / 16.9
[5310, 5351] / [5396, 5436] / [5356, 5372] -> -0.9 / 16.6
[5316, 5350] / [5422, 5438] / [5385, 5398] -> 0.0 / 16.9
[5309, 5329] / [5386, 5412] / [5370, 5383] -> -0.3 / 16.7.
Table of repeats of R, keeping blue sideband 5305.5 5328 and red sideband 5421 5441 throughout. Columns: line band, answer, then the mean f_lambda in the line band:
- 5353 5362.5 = -0.06 mag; 17.2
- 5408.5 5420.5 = -0.01 mag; 17.1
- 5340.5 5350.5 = -0.02 mag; 16.5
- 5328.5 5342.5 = -0.04 mag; 16.7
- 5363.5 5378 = -0.06 mag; 17.5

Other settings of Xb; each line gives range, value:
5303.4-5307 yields 16.4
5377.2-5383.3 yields 16.8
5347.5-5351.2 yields 16.6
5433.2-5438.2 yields 17.1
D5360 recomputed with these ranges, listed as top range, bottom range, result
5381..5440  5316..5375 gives 1.01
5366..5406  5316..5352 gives 1.04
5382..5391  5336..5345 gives 1.00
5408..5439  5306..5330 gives 1.08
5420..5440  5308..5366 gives 1.04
